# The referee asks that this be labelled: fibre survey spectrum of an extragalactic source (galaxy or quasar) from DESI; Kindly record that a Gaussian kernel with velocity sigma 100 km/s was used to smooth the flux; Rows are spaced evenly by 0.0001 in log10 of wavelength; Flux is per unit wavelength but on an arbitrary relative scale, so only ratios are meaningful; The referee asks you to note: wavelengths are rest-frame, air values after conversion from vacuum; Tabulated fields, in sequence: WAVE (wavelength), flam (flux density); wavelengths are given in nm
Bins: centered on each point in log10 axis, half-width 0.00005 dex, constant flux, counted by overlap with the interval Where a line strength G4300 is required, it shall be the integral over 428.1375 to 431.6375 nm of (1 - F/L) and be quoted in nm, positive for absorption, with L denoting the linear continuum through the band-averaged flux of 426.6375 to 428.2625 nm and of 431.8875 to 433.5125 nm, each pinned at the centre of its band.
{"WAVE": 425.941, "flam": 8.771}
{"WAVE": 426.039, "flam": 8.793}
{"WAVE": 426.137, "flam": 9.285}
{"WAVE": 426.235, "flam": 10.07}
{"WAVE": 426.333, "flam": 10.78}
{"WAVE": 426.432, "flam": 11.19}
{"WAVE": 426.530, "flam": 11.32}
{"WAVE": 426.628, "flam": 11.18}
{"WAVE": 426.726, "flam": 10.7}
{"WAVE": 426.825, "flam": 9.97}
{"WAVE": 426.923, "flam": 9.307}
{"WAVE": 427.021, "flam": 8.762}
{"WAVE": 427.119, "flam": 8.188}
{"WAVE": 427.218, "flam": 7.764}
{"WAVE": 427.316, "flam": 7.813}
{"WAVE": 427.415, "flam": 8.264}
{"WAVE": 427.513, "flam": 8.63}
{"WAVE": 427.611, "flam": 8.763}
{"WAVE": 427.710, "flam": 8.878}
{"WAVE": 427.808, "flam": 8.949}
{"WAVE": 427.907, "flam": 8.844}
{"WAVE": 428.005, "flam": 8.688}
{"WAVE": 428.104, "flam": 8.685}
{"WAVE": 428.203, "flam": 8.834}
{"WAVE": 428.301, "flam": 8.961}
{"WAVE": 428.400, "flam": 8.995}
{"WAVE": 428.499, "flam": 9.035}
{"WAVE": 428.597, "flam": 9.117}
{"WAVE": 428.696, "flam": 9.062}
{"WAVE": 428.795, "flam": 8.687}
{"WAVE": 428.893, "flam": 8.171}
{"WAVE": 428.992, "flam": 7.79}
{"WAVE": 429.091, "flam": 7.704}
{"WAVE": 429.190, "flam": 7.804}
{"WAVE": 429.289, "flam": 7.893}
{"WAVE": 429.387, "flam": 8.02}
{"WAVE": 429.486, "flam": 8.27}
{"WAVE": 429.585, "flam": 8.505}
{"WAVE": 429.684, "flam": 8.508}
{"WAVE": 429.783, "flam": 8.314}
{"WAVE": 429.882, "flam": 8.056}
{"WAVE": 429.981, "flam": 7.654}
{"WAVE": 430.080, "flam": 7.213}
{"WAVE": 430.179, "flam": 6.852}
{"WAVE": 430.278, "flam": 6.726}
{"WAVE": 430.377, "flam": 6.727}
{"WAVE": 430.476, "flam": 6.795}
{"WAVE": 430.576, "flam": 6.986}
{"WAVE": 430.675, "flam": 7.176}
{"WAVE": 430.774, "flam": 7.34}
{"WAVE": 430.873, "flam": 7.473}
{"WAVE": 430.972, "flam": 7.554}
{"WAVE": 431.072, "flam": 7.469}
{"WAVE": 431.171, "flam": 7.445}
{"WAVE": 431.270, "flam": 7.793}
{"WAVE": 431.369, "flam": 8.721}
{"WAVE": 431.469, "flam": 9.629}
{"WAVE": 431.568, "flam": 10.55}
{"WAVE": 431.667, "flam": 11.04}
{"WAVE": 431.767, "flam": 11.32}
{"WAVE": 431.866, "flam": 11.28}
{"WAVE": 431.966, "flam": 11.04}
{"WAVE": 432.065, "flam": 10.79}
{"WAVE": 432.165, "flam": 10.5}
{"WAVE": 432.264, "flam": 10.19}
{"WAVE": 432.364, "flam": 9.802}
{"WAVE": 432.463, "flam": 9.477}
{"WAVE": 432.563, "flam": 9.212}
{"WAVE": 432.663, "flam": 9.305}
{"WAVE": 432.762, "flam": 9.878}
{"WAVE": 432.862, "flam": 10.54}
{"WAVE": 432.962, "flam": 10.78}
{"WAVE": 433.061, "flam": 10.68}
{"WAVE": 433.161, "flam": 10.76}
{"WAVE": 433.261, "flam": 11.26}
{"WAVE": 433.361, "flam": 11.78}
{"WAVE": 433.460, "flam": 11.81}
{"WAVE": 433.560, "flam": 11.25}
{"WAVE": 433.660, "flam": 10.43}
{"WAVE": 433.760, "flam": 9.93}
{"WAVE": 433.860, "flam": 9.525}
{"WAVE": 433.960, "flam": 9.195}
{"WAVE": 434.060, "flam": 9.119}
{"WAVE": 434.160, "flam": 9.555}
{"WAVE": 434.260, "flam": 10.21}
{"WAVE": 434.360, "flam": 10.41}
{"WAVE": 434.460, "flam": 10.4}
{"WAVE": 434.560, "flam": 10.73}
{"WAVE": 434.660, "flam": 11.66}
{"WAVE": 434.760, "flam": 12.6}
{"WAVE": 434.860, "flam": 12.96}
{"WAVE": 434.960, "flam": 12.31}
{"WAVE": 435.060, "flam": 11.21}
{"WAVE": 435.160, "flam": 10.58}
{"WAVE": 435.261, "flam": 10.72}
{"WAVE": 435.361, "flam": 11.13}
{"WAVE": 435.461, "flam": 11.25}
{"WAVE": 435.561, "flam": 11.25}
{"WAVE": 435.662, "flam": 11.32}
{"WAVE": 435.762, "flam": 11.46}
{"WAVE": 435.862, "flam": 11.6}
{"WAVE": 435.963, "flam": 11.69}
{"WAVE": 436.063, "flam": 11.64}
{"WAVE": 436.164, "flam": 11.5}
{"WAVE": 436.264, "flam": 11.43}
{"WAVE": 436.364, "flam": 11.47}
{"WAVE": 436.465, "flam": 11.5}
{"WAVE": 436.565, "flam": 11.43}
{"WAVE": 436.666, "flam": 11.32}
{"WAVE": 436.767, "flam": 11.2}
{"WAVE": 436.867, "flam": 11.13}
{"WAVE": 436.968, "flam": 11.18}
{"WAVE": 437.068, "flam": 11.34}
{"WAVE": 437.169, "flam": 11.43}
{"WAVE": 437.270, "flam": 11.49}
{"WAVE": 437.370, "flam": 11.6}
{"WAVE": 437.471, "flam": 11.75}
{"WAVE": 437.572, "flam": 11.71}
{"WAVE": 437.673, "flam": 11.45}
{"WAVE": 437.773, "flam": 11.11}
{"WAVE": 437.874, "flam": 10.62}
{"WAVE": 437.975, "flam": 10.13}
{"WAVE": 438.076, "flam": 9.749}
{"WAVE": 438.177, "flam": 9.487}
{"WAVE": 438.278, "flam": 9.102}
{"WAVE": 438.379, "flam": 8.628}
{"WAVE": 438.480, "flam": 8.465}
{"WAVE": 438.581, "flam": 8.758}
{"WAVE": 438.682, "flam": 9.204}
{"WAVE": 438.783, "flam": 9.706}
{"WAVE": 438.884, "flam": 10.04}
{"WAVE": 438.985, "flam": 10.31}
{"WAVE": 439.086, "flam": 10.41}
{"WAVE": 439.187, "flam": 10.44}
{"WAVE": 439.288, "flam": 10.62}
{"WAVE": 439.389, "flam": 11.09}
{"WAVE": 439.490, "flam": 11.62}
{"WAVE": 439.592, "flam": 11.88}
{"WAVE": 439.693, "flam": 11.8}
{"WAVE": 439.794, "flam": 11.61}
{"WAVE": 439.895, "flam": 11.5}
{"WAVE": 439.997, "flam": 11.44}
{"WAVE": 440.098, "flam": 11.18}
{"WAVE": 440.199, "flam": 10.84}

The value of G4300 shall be 0.56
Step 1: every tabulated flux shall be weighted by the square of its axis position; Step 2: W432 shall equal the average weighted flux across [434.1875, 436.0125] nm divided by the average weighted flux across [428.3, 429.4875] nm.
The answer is 1.38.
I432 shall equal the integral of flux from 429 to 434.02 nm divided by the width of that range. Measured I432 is 9.09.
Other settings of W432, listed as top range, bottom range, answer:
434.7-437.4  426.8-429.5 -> 1.39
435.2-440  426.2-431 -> 1.33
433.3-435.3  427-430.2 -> 1.33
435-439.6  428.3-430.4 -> 1.39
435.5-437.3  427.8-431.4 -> 1.47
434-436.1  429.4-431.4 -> 1.50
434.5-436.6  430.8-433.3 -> 1.20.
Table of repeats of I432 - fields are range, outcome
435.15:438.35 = 11.1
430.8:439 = 10.5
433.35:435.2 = 10.8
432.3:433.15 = 10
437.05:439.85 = 10.5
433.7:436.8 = 11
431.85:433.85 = 10.5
